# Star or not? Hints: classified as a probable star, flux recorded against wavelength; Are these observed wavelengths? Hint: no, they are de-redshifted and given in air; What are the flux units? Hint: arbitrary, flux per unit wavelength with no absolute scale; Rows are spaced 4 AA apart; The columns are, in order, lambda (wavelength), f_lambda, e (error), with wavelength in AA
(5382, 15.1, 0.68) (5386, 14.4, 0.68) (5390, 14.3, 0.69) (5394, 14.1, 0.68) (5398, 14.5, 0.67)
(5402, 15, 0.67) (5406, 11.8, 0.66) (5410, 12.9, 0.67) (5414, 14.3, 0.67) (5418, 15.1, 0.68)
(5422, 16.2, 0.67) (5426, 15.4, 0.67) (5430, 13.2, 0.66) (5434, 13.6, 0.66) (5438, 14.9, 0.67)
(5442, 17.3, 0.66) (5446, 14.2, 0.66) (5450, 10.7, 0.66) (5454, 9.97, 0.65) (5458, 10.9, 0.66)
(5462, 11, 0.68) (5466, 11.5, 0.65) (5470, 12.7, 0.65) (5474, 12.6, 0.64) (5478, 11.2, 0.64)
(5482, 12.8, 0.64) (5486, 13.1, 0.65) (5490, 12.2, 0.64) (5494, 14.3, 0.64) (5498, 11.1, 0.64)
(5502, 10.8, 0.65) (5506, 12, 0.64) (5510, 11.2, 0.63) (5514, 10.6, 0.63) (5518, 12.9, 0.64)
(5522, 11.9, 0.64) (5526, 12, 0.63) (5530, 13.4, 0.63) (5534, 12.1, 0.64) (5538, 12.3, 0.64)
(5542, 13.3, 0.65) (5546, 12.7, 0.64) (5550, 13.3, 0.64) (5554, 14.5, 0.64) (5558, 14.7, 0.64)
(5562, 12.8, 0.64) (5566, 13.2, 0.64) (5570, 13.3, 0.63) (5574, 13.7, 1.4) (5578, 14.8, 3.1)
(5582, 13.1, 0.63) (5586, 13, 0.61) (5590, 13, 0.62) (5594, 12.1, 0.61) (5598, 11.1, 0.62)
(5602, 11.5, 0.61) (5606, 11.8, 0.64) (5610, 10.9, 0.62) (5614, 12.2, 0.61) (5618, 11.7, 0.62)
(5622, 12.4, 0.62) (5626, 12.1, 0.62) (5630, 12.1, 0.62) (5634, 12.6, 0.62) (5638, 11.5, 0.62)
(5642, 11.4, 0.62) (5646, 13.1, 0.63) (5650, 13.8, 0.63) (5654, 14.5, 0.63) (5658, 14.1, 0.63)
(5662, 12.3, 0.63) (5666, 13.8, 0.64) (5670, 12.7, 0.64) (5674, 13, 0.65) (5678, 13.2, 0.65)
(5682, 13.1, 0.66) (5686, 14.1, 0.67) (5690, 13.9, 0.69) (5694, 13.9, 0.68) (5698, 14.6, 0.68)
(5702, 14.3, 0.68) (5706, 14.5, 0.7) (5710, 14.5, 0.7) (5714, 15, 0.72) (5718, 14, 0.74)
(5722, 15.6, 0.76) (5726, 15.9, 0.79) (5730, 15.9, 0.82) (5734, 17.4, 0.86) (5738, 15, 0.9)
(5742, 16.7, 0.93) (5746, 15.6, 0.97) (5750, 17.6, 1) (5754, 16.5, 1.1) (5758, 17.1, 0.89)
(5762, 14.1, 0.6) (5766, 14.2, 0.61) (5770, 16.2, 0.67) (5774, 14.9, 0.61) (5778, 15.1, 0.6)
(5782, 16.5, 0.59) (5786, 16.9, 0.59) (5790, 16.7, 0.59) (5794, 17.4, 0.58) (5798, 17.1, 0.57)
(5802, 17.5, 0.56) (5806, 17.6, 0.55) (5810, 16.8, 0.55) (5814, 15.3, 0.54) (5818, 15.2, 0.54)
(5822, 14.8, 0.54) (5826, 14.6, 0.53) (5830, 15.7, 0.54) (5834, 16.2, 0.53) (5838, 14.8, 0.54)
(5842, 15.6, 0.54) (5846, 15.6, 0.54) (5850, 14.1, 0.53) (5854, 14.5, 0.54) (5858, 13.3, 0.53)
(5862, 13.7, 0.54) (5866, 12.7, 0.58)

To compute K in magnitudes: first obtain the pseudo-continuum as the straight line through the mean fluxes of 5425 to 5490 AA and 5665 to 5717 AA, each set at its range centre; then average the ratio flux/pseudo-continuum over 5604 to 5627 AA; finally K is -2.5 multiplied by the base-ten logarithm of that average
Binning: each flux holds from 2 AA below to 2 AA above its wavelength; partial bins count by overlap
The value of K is 0.14 mag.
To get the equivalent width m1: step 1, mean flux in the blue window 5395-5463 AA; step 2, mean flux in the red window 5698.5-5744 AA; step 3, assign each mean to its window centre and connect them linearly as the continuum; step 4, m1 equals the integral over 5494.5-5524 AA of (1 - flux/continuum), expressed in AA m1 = 5.1 AA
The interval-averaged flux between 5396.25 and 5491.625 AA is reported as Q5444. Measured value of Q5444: 13.2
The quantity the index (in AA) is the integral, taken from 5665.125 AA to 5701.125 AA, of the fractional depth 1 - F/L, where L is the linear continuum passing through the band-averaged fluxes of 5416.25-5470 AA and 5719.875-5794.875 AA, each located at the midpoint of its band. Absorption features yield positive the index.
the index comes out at 4.22 AA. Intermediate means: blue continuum 13.3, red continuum 16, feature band 13.6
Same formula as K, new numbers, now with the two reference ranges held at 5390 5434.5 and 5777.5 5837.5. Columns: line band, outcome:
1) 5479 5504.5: 0.18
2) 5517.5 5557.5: 0.15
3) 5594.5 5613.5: 0.31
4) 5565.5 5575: 0.12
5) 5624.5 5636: 0.24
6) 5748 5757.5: -0.07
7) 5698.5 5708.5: 0.09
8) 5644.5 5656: 0.12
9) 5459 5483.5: 0.22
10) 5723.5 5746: -0.02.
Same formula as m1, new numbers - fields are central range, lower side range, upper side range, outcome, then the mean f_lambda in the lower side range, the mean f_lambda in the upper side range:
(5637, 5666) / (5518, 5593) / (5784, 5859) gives 2.15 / 13.2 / 15.8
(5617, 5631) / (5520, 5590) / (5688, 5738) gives 1.86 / 13.2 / 15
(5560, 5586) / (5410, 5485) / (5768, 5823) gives 1.58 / 13.2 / 16.3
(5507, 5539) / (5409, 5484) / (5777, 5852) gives 4.02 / 13.2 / 16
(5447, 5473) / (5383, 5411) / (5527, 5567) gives 4.43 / 13.9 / 13.2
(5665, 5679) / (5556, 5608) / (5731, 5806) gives 1.36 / 12.9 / 16.3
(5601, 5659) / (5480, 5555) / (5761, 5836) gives 6.21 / 12.4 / 16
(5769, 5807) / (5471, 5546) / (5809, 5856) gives -4.48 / 12.2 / 15.2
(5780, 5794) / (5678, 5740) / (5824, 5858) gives -1.78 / 14.7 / 15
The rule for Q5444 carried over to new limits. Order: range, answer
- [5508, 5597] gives 12.9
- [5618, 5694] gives 13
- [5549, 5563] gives 13.9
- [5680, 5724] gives 14.3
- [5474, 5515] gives 12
